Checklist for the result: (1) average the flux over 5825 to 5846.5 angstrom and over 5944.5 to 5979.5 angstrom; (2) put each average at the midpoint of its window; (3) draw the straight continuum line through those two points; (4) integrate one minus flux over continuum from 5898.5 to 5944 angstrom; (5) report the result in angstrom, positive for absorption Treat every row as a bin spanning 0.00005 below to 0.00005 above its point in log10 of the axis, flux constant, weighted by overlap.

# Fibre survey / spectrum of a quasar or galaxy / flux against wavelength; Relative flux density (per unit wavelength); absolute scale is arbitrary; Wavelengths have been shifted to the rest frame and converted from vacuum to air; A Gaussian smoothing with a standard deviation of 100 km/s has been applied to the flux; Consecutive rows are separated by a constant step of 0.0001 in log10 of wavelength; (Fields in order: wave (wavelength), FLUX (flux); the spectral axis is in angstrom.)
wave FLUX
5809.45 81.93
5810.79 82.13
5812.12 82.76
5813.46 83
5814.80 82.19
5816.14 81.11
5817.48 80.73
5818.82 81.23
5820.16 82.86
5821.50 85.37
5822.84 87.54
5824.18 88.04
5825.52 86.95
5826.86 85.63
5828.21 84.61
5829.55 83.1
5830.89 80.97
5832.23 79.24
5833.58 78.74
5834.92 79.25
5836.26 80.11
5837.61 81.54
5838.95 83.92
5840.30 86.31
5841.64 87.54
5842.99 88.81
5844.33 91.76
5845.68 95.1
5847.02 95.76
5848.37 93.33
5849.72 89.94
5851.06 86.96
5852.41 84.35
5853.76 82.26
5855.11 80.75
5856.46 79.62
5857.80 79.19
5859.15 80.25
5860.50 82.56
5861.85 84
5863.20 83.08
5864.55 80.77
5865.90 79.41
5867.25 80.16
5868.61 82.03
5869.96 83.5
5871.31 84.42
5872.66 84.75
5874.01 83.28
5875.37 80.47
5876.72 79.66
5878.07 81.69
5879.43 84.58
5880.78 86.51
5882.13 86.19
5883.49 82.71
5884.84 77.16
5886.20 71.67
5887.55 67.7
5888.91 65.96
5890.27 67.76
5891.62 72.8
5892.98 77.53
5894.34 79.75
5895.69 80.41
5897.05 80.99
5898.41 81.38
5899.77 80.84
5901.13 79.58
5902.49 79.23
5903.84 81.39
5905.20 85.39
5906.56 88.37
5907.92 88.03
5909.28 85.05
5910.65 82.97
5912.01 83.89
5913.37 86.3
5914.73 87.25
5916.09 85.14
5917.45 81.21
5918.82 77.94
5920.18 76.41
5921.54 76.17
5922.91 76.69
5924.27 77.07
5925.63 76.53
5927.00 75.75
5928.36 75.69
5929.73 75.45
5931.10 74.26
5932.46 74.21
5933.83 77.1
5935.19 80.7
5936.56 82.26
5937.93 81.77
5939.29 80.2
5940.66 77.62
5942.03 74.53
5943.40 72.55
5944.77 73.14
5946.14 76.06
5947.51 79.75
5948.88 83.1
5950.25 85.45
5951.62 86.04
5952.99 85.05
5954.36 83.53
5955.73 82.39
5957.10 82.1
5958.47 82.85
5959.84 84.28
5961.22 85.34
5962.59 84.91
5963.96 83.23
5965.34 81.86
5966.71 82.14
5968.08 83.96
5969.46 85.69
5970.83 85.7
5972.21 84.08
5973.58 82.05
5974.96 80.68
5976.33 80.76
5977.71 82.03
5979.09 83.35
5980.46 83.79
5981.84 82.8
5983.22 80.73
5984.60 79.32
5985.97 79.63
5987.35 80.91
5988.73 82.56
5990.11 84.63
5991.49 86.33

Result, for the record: 1.9 angstrom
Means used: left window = 84.7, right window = 82.8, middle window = 80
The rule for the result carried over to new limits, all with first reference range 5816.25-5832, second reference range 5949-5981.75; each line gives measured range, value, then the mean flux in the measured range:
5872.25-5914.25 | 1.67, 80.5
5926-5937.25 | 0.90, 76.9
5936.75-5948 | 0.87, 77.1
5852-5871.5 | 0.52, 81.6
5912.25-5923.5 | 0.36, 81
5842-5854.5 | -0.86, 89.7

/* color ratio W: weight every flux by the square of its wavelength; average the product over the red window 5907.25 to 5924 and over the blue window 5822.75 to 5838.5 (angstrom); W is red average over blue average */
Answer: 1.02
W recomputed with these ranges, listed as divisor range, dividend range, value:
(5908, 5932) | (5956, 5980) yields 1.06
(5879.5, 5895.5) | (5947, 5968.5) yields 1.12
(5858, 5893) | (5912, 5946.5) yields 1.00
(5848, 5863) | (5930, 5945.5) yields 0.95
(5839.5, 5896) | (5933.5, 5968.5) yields 1.02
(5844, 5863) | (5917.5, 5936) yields 0.91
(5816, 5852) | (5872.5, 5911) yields 0.95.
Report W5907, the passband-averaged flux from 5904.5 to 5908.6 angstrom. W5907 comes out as 87.2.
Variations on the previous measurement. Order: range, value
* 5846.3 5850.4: 93.2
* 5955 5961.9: 83.4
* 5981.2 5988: 80.7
